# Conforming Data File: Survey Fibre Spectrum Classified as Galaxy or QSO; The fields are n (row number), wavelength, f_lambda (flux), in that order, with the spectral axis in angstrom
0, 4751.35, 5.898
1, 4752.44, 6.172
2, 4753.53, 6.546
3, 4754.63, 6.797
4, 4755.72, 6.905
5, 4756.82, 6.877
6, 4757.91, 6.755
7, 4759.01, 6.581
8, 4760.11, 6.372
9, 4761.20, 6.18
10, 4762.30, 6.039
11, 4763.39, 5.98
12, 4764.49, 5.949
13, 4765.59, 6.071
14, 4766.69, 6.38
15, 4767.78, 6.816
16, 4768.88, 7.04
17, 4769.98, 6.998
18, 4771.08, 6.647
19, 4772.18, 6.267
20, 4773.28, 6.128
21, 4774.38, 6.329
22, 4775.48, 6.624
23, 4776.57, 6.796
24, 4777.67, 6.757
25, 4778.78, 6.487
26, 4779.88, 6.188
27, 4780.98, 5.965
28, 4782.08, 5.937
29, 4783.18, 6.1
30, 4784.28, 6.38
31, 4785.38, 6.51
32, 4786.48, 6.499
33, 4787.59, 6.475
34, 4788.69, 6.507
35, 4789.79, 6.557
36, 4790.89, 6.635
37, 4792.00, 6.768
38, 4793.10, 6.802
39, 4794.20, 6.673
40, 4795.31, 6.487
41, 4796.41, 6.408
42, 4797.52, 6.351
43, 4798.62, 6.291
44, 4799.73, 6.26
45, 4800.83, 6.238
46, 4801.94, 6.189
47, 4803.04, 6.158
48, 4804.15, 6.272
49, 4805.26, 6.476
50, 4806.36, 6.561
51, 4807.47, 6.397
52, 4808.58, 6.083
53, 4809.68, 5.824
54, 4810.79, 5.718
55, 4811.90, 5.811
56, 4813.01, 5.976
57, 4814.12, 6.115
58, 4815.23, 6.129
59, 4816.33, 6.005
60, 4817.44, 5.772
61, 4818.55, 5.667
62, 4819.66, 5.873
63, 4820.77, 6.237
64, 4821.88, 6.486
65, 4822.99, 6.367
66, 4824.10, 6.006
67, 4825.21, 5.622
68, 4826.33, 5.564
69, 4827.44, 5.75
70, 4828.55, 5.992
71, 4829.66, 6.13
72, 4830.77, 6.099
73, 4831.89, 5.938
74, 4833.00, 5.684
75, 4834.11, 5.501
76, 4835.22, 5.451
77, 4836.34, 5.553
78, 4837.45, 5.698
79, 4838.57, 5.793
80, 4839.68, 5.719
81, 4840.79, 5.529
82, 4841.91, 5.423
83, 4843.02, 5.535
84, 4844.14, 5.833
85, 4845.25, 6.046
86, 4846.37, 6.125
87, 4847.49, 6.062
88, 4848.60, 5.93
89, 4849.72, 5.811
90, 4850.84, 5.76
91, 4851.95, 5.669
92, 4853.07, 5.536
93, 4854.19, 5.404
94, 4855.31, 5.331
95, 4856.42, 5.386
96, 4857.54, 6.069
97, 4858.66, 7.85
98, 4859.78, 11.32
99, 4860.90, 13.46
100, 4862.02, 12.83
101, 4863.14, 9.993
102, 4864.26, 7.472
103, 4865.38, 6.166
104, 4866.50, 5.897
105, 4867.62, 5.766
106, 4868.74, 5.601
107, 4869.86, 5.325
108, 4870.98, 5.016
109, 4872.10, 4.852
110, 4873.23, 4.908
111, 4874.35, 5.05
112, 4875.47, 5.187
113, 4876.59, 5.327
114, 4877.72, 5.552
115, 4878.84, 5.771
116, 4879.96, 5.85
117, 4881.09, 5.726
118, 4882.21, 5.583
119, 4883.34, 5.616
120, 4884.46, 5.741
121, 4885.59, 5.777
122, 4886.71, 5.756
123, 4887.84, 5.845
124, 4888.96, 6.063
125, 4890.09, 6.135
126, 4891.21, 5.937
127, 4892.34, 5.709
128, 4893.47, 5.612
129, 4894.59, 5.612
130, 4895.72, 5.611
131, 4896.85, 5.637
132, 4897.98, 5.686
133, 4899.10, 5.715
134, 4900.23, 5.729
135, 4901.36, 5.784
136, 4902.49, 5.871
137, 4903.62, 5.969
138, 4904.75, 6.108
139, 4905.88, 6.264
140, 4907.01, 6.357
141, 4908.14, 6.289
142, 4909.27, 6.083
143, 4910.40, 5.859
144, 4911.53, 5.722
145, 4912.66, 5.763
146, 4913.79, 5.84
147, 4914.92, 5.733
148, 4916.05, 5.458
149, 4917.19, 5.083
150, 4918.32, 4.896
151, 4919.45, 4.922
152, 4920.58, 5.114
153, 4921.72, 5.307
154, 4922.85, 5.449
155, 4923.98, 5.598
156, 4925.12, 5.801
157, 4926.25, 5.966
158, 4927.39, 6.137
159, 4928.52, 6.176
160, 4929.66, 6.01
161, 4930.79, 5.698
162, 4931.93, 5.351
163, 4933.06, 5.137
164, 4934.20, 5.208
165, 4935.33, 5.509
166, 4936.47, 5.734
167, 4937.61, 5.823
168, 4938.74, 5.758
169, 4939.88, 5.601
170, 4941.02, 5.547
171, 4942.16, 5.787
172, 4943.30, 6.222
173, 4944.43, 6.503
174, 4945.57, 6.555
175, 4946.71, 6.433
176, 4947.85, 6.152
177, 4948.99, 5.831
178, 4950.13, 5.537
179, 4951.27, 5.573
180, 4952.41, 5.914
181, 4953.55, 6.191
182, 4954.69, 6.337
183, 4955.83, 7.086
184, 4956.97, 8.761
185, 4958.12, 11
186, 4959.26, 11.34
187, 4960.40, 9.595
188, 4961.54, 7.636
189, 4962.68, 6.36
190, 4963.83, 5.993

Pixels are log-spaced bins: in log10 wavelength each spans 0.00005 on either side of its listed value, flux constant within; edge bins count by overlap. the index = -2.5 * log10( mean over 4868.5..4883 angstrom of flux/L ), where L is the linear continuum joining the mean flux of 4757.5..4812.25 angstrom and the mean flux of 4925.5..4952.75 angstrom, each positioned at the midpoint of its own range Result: 0.133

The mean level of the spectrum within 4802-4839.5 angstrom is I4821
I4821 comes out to 5.96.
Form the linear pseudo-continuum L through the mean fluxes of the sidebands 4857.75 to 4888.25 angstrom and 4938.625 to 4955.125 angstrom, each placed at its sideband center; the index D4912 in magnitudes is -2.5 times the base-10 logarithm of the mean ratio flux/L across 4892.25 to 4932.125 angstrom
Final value 0.103 mag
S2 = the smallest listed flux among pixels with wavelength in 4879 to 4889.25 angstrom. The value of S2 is 5.583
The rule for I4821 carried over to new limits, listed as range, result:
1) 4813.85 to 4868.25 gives 6.4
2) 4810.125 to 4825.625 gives 5.99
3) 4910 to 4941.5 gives 5.58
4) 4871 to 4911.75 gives 5.72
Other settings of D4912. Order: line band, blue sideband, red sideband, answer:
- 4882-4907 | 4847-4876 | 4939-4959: 0.14 mag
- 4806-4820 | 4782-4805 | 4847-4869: 0.11 mag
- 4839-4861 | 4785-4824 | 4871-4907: -0.07 mag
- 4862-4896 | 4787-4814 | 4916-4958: 0.03 mag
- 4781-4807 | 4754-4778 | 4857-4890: 0.02 mag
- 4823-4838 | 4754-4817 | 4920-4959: 0.09 mag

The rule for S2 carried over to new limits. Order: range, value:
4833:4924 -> 4.852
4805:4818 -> 5.718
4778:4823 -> 5.667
